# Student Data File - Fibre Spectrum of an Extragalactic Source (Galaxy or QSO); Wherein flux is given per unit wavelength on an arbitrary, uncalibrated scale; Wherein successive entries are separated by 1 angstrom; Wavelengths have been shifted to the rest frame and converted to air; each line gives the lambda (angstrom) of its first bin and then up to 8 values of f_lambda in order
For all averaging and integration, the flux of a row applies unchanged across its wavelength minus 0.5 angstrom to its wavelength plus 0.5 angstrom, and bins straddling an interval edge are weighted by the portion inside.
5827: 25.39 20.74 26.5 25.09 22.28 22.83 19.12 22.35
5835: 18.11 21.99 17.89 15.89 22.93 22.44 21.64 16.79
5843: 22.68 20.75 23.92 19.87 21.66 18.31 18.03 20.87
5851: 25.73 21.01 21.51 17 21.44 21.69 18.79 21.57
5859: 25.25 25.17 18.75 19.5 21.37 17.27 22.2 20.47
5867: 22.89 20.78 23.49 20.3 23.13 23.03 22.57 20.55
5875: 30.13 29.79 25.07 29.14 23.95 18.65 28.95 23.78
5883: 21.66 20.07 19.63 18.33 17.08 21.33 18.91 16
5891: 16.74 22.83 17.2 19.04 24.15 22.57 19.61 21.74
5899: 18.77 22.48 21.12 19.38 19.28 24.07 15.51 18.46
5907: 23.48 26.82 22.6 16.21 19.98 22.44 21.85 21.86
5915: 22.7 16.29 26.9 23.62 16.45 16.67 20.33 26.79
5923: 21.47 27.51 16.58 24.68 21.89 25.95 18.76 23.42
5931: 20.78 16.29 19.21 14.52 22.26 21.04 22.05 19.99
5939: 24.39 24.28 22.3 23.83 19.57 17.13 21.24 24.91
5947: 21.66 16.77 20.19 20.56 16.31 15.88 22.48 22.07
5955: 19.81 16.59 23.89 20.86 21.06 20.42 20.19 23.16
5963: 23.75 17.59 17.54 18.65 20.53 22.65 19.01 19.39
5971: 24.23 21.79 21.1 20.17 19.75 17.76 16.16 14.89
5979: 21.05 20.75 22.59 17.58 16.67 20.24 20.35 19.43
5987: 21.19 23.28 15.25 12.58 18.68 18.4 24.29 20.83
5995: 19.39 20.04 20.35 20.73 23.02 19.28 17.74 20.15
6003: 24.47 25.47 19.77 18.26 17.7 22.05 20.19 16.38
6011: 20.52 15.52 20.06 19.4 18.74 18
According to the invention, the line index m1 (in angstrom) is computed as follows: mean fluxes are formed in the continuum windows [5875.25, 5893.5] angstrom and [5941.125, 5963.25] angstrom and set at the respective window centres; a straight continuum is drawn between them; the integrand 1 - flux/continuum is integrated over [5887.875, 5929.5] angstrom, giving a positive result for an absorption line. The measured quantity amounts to 0.6 angstrom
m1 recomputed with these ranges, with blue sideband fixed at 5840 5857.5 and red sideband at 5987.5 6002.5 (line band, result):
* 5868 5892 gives -2.1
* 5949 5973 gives -0.6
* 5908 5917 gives -0.4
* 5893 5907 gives -0.1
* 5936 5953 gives -0.6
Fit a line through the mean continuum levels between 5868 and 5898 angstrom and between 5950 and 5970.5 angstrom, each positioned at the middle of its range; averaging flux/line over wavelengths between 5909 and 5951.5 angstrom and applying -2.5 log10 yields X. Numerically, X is -0.01 mag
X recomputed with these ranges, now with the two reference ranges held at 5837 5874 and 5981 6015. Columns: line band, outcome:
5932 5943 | -0.04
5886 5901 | 0.04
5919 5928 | -0.08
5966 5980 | 0.00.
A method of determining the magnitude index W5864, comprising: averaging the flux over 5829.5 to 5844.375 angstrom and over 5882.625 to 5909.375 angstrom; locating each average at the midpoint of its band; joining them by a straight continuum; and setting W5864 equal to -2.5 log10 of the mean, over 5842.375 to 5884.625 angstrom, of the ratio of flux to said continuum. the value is -0.08 mag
